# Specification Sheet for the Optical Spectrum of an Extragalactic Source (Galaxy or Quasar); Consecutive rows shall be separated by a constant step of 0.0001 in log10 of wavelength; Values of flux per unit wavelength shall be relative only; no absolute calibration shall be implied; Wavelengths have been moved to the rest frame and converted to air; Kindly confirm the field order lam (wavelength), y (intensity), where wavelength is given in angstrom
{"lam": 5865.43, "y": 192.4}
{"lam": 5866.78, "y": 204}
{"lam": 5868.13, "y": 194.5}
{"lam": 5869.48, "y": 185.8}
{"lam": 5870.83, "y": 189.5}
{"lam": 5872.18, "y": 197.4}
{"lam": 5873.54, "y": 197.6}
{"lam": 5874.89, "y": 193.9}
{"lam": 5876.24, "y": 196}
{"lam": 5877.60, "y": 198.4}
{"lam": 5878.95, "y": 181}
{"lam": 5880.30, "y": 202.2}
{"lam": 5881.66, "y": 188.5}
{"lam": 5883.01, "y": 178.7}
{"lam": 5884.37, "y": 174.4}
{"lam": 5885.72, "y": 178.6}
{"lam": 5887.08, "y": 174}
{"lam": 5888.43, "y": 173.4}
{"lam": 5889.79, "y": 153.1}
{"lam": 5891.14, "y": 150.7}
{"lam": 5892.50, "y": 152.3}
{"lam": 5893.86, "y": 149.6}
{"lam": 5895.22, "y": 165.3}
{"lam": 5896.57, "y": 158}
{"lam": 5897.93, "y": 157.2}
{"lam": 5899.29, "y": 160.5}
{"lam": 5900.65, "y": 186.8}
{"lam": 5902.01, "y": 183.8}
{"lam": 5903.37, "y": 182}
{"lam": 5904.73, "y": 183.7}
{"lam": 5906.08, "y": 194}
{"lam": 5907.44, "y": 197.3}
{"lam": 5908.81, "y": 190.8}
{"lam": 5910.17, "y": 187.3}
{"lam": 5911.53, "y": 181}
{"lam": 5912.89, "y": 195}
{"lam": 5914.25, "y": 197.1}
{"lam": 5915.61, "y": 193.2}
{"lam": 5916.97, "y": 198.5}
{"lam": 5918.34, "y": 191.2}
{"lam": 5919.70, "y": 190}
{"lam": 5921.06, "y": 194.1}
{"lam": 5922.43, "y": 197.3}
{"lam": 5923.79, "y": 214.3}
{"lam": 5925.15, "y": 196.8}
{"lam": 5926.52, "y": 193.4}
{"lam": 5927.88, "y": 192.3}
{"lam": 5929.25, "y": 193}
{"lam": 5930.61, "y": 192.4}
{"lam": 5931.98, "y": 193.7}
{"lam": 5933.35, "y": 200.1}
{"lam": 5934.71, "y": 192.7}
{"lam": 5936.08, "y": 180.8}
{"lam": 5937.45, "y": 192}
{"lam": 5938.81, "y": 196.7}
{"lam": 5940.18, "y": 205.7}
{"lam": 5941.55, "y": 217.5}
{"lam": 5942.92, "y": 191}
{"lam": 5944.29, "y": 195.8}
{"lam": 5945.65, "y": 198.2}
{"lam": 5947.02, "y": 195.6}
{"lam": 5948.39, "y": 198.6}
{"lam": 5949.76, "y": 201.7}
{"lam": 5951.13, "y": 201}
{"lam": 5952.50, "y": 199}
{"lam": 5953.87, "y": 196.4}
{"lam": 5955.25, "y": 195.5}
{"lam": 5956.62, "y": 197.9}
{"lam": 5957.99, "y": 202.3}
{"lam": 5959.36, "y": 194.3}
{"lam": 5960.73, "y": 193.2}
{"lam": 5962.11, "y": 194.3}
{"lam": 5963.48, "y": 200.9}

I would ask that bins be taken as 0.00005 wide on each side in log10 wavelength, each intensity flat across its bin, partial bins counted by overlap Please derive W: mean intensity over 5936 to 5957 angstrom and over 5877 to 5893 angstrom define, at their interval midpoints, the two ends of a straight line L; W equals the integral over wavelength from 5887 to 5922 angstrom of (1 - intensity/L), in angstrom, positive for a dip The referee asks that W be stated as 0.82 angstrom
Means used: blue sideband 176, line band 179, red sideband 198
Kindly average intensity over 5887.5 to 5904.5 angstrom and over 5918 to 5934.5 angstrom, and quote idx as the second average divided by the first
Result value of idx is 1.2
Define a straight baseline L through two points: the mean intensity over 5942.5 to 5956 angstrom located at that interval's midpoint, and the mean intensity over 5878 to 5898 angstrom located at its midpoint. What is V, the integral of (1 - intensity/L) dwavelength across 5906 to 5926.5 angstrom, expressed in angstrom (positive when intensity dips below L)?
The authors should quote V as -1.3 angstrom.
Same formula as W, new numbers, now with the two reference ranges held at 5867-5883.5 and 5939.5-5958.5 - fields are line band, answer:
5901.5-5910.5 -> 0.3 angstrom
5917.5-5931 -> 0.1 angstrom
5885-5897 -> 2.0 angstrom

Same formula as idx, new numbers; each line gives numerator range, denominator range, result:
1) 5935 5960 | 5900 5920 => 1.04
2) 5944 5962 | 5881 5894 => 1.18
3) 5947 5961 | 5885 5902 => 1.21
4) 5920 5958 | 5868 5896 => 1.10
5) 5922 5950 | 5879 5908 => 1.14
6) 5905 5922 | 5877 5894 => 1.10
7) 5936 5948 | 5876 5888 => 1.07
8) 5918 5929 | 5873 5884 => 1.02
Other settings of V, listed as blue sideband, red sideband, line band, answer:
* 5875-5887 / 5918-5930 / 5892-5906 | 1.6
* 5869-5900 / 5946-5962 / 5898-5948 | -1.2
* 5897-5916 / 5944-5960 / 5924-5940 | -0.2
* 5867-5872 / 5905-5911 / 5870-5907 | 2.7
